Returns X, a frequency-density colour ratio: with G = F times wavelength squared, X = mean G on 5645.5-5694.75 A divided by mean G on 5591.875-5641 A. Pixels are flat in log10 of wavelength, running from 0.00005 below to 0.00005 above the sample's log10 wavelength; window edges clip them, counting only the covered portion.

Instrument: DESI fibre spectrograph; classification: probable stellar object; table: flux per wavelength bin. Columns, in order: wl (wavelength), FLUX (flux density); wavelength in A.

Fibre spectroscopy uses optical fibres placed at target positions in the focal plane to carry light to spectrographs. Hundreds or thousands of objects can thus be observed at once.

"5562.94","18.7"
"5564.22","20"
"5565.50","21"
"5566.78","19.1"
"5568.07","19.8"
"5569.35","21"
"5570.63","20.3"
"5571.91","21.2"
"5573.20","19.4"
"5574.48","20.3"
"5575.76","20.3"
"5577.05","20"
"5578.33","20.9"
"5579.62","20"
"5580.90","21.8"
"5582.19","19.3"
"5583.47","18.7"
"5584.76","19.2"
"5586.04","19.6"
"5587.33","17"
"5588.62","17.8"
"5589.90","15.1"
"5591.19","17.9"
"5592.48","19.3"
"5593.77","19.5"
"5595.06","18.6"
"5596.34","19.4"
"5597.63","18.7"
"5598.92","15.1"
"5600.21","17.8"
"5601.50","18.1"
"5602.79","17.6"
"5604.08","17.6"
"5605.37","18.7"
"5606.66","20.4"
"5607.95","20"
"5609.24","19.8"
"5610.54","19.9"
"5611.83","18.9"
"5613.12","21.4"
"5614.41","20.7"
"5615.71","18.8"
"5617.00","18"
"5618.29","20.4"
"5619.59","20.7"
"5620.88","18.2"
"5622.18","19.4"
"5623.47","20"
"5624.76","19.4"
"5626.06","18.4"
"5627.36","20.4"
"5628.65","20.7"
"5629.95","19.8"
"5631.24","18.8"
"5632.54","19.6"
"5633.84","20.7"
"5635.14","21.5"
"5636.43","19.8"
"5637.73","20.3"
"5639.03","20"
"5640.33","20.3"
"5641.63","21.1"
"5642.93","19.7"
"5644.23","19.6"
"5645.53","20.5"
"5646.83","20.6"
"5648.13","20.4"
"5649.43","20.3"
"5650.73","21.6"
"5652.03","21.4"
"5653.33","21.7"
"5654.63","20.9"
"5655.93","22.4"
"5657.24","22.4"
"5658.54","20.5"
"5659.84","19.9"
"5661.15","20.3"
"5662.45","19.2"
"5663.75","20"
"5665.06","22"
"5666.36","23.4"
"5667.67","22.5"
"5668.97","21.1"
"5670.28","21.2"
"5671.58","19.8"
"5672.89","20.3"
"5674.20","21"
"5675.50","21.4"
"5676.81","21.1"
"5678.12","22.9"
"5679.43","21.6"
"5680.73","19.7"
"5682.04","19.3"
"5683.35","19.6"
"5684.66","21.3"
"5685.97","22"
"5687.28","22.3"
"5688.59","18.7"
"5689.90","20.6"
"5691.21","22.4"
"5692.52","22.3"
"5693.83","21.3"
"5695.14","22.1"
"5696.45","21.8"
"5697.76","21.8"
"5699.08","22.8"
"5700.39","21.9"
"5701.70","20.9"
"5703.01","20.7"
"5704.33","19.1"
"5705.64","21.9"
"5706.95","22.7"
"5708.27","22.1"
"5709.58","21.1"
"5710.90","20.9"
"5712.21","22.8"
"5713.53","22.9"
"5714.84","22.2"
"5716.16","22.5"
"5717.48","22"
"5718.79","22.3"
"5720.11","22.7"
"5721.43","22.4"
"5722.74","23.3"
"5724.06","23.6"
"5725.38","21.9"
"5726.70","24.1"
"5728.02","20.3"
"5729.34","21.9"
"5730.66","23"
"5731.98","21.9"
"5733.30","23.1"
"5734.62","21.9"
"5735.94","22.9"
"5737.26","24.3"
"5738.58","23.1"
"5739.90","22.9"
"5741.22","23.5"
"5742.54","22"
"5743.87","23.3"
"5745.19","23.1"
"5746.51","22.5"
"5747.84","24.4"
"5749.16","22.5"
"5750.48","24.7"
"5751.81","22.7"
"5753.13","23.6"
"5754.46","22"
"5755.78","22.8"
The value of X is 1.1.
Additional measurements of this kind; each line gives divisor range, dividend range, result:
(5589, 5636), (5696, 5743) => 1.21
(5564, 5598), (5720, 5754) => 1.24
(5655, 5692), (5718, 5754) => 1.11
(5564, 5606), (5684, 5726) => 1.20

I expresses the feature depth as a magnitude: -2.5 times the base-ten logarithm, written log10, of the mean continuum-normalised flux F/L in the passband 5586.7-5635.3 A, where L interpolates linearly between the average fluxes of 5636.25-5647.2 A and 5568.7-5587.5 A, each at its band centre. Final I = 0.06 mag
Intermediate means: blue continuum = 20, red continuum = 20.2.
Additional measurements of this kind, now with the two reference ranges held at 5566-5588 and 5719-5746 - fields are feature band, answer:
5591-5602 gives 0.11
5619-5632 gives 0.06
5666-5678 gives 0.02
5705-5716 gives 0.01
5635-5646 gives 0.04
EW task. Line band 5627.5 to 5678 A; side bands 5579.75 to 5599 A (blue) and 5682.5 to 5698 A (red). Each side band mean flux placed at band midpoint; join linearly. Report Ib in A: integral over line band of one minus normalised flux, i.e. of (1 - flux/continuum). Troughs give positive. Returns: -1.1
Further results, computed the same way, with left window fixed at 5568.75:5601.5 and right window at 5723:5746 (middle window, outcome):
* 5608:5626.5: 0.27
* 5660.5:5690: 0.52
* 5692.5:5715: 0.30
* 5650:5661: -0.25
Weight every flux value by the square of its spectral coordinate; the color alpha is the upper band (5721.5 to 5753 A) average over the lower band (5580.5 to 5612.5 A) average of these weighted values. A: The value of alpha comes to 1.29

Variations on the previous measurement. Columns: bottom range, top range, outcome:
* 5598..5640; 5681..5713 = 1.13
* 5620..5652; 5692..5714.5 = 1.11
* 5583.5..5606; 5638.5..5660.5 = 1.17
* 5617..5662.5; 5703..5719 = 1.10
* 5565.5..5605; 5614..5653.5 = 1.07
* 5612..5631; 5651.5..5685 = 1.09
